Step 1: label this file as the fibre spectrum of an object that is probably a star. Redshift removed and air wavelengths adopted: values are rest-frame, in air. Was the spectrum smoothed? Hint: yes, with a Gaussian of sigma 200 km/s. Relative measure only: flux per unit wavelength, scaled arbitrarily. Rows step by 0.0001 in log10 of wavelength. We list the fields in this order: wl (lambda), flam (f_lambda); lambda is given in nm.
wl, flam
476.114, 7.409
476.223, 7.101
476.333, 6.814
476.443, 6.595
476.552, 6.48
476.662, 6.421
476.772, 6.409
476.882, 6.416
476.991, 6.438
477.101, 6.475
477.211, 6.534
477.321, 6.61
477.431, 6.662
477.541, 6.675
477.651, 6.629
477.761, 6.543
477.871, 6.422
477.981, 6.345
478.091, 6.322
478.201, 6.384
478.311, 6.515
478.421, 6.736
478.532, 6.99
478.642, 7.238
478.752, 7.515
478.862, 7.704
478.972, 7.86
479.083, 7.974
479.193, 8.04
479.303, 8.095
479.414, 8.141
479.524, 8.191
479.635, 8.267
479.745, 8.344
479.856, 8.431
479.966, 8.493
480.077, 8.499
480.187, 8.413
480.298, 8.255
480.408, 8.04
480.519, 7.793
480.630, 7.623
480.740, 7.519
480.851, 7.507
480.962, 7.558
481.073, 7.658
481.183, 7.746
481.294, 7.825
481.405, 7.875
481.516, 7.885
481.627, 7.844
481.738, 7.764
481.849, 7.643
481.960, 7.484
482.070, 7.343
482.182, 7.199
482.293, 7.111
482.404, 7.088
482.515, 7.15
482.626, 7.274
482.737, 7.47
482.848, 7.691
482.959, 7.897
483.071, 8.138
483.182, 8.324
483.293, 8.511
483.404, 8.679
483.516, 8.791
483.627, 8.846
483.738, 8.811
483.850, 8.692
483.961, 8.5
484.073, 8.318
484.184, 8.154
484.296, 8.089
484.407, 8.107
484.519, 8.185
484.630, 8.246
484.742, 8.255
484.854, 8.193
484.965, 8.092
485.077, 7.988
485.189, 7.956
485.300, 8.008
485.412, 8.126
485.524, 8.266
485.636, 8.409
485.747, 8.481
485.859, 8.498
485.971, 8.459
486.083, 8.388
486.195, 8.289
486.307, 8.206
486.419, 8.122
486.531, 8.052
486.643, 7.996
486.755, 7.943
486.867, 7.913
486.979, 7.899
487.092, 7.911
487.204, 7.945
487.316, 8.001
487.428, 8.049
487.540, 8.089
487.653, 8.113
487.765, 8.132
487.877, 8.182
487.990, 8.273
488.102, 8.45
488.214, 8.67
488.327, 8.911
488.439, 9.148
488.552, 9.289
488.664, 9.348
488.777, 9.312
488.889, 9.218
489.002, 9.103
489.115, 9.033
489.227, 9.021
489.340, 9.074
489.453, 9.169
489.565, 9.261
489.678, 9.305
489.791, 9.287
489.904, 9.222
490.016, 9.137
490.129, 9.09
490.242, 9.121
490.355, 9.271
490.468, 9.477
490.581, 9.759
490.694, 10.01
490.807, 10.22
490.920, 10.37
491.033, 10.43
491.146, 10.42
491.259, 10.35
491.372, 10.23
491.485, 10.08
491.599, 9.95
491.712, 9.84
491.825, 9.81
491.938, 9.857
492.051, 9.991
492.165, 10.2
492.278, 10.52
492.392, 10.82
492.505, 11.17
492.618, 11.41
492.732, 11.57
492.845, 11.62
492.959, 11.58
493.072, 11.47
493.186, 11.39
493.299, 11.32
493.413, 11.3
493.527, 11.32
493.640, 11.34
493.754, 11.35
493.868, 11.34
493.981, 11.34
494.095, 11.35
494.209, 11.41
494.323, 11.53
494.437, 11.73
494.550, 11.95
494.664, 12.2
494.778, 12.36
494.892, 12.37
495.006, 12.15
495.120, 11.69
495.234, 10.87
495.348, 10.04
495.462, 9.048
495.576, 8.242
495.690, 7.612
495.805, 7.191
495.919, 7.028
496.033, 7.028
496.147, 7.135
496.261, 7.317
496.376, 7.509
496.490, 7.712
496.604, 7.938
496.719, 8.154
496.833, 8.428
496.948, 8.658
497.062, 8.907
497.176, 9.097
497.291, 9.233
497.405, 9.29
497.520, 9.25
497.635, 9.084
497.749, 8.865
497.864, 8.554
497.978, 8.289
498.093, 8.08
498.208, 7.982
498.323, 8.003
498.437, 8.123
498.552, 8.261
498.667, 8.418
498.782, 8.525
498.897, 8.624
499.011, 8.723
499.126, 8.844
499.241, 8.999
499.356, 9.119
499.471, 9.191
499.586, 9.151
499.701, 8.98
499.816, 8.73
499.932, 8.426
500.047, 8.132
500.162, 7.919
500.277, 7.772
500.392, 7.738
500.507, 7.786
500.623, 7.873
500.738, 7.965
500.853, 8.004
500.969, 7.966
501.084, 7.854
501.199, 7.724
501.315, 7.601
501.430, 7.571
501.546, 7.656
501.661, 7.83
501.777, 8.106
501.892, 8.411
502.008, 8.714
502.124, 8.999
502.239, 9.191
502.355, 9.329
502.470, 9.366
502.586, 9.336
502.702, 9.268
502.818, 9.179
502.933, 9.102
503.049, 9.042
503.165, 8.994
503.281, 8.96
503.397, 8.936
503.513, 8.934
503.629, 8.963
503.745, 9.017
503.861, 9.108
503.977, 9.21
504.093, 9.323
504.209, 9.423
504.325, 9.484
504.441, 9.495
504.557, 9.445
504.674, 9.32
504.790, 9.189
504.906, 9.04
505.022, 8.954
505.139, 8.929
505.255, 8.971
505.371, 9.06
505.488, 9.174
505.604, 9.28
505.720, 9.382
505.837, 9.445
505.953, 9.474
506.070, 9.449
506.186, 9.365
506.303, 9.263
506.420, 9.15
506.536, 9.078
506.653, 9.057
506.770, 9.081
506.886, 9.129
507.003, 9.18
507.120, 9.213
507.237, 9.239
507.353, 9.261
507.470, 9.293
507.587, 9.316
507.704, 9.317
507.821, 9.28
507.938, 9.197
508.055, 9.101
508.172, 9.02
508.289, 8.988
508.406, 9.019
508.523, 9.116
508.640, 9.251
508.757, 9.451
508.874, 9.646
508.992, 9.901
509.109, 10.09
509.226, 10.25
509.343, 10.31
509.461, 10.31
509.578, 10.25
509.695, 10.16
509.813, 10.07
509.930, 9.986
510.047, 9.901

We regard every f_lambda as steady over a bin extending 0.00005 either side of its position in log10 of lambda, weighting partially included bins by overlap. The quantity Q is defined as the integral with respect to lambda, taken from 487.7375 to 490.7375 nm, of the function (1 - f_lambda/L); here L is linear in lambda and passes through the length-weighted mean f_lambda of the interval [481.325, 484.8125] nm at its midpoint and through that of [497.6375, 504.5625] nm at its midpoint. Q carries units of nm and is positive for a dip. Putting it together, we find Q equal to -0.33 nm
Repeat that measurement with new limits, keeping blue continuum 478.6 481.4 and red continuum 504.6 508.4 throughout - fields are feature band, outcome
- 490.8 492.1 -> -0.25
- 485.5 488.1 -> 0.03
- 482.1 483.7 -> 0.04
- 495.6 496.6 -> 0.15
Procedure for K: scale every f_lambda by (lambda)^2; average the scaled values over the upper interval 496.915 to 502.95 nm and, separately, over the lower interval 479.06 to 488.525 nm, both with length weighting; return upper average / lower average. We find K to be 1.1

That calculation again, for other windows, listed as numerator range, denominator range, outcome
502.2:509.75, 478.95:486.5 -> 1.27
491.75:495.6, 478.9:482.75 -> 1.50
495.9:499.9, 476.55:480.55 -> 1.25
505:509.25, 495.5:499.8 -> 1.15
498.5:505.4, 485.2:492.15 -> 1.03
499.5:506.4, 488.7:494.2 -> 0.90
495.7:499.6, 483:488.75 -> 1.05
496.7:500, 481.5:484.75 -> 1.16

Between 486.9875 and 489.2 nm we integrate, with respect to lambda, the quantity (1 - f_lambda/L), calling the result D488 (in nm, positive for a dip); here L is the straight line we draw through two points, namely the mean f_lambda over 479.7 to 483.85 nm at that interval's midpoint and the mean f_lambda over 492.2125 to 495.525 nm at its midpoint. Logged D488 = 0.26 nm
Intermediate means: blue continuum 7.91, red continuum 11.4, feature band 8.58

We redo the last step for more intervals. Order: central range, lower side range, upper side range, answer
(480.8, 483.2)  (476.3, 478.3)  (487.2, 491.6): -0.02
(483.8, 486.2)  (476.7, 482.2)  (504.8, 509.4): -0.14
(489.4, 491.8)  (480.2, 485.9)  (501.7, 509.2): -0.38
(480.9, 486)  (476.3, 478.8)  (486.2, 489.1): -0.23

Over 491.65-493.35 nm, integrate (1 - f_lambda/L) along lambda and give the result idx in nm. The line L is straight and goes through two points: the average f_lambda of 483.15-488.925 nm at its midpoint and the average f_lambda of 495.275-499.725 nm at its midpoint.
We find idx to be -0.49 nm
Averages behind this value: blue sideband 8.36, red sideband 8.43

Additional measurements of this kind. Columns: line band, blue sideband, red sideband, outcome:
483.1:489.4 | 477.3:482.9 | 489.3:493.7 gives 0.40 nm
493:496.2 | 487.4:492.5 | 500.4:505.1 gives -0.48 nm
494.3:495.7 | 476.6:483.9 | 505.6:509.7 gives -0.40 nm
